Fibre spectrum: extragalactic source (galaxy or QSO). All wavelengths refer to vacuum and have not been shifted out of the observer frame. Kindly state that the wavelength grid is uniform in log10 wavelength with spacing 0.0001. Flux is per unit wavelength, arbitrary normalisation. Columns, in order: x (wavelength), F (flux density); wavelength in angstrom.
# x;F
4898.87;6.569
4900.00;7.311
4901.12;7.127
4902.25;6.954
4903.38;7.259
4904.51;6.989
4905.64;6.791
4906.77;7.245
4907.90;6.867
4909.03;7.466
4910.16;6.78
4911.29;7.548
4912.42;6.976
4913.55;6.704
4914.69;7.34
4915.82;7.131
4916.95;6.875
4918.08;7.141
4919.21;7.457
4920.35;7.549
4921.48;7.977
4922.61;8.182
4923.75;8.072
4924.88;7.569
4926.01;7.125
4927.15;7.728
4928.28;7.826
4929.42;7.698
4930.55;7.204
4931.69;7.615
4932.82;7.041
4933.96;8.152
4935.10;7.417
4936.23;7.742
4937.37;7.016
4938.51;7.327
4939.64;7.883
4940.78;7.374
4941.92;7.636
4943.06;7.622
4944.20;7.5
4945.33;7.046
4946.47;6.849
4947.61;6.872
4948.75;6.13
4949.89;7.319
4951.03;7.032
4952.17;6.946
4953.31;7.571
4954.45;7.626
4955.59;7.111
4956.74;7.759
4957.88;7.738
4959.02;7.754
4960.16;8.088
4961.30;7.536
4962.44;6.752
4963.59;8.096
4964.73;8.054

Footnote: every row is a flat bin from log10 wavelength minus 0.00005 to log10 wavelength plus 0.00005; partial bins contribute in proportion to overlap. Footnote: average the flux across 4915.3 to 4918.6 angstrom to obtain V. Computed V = 7.06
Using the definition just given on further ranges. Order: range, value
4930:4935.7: 7.49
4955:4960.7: 7.68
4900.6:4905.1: 7.07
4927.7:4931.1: 7.59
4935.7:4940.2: 7.49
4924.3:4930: 7.6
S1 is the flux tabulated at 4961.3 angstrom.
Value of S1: 7.536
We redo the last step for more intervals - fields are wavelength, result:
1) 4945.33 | 7.046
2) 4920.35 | 7.549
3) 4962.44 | 6.752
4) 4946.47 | 6.849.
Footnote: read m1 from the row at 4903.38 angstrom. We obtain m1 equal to 7.259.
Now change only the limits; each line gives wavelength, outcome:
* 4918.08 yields 7.141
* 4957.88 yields 7.738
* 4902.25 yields 6.954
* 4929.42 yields 7.698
